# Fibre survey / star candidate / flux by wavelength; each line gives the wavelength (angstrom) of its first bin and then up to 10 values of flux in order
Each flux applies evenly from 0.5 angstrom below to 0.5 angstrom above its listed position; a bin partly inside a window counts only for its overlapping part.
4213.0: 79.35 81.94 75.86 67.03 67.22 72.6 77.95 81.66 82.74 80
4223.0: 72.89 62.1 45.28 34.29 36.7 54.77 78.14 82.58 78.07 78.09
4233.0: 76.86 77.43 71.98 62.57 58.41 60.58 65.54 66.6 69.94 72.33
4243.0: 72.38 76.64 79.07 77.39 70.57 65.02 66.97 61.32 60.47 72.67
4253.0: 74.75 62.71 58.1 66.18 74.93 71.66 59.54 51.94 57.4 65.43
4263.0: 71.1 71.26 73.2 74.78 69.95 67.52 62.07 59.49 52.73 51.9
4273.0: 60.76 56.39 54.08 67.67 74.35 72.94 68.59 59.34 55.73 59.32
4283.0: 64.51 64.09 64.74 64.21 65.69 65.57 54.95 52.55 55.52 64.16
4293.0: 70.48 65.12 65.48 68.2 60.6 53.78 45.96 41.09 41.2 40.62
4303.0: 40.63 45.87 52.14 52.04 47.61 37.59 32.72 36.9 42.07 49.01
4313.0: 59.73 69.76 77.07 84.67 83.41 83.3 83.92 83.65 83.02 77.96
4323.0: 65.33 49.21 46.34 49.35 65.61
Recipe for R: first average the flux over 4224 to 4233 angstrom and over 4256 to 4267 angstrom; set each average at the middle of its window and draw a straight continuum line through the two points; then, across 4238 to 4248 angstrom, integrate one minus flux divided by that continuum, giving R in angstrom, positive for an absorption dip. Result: -1.1 angstrom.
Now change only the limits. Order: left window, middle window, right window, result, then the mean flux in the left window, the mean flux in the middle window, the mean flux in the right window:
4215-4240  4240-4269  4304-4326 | -1.1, 67.9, 68.3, 61.1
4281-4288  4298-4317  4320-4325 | 4.4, 63.3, 50.8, 68.1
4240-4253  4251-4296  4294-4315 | -2.4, 70.4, 64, 50.2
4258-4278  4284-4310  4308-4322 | 4.5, 63.7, 53.8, 66.2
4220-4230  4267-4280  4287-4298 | -0.1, 62.9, 62.5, 62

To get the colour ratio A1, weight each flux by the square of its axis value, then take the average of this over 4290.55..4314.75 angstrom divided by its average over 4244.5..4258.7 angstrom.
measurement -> 0.8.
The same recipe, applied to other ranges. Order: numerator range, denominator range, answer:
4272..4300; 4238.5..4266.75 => 0.92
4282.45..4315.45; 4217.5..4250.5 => 0.82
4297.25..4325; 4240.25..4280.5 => 0.89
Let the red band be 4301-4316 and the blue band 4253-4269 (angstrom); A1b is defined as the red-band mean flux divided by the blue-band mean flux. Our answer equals 0.75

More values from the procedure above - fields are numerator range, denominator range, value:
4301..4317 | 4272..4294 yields 0.83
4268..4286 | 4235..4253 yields 0.90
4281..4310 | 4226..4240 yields 0.82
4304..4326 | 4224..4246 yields 0.92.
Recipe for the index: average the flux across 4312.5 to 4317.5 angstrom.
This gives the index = 74.9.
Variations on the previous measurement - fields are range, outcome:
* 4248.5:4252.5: 65.4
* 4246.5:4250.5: 66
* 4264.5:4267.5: 72.6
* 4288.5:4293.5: 59.5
